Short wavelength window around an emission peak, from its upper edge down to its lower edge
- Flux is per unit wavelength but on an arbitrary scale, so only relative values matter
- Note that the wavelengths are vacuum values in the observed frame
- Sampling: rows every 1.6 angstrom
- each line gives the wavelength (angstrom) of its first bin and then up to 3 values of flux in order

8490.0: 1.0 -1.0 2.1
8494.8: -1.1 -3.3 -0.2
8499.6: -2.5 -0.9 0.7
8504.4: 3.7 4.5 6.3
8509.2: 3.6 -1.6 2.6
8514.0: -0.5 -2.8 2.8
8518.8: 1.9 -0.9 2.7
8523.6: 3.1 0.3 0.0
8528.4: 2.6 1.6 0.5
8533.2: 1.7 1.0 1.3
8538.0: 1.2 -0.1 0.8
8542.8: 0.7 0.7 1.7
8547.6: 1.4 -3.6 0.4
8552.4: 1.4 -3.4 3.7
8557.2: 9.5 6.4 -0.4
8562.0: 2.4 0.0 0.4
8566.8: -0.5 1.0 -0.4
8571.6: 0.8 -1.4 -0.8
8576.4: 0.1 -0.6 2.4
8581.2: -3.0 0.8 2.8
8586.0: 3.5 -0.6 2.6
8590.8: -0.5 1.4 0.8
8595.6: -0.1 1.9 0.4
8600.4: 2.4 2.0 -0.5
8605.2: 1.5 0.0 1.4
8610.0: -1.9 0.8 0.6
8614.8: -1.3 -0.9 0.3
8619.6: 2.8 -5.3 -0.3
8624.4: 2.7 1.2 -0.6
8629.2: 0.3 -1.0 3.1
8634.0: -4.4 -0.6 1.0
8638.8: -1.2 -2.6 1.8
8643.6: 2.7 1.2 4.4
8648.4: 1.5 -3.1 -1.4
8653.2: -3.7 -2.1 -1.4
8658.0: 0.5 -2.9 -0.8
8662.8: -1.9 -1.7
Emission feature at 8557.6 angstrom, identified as Hgamma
